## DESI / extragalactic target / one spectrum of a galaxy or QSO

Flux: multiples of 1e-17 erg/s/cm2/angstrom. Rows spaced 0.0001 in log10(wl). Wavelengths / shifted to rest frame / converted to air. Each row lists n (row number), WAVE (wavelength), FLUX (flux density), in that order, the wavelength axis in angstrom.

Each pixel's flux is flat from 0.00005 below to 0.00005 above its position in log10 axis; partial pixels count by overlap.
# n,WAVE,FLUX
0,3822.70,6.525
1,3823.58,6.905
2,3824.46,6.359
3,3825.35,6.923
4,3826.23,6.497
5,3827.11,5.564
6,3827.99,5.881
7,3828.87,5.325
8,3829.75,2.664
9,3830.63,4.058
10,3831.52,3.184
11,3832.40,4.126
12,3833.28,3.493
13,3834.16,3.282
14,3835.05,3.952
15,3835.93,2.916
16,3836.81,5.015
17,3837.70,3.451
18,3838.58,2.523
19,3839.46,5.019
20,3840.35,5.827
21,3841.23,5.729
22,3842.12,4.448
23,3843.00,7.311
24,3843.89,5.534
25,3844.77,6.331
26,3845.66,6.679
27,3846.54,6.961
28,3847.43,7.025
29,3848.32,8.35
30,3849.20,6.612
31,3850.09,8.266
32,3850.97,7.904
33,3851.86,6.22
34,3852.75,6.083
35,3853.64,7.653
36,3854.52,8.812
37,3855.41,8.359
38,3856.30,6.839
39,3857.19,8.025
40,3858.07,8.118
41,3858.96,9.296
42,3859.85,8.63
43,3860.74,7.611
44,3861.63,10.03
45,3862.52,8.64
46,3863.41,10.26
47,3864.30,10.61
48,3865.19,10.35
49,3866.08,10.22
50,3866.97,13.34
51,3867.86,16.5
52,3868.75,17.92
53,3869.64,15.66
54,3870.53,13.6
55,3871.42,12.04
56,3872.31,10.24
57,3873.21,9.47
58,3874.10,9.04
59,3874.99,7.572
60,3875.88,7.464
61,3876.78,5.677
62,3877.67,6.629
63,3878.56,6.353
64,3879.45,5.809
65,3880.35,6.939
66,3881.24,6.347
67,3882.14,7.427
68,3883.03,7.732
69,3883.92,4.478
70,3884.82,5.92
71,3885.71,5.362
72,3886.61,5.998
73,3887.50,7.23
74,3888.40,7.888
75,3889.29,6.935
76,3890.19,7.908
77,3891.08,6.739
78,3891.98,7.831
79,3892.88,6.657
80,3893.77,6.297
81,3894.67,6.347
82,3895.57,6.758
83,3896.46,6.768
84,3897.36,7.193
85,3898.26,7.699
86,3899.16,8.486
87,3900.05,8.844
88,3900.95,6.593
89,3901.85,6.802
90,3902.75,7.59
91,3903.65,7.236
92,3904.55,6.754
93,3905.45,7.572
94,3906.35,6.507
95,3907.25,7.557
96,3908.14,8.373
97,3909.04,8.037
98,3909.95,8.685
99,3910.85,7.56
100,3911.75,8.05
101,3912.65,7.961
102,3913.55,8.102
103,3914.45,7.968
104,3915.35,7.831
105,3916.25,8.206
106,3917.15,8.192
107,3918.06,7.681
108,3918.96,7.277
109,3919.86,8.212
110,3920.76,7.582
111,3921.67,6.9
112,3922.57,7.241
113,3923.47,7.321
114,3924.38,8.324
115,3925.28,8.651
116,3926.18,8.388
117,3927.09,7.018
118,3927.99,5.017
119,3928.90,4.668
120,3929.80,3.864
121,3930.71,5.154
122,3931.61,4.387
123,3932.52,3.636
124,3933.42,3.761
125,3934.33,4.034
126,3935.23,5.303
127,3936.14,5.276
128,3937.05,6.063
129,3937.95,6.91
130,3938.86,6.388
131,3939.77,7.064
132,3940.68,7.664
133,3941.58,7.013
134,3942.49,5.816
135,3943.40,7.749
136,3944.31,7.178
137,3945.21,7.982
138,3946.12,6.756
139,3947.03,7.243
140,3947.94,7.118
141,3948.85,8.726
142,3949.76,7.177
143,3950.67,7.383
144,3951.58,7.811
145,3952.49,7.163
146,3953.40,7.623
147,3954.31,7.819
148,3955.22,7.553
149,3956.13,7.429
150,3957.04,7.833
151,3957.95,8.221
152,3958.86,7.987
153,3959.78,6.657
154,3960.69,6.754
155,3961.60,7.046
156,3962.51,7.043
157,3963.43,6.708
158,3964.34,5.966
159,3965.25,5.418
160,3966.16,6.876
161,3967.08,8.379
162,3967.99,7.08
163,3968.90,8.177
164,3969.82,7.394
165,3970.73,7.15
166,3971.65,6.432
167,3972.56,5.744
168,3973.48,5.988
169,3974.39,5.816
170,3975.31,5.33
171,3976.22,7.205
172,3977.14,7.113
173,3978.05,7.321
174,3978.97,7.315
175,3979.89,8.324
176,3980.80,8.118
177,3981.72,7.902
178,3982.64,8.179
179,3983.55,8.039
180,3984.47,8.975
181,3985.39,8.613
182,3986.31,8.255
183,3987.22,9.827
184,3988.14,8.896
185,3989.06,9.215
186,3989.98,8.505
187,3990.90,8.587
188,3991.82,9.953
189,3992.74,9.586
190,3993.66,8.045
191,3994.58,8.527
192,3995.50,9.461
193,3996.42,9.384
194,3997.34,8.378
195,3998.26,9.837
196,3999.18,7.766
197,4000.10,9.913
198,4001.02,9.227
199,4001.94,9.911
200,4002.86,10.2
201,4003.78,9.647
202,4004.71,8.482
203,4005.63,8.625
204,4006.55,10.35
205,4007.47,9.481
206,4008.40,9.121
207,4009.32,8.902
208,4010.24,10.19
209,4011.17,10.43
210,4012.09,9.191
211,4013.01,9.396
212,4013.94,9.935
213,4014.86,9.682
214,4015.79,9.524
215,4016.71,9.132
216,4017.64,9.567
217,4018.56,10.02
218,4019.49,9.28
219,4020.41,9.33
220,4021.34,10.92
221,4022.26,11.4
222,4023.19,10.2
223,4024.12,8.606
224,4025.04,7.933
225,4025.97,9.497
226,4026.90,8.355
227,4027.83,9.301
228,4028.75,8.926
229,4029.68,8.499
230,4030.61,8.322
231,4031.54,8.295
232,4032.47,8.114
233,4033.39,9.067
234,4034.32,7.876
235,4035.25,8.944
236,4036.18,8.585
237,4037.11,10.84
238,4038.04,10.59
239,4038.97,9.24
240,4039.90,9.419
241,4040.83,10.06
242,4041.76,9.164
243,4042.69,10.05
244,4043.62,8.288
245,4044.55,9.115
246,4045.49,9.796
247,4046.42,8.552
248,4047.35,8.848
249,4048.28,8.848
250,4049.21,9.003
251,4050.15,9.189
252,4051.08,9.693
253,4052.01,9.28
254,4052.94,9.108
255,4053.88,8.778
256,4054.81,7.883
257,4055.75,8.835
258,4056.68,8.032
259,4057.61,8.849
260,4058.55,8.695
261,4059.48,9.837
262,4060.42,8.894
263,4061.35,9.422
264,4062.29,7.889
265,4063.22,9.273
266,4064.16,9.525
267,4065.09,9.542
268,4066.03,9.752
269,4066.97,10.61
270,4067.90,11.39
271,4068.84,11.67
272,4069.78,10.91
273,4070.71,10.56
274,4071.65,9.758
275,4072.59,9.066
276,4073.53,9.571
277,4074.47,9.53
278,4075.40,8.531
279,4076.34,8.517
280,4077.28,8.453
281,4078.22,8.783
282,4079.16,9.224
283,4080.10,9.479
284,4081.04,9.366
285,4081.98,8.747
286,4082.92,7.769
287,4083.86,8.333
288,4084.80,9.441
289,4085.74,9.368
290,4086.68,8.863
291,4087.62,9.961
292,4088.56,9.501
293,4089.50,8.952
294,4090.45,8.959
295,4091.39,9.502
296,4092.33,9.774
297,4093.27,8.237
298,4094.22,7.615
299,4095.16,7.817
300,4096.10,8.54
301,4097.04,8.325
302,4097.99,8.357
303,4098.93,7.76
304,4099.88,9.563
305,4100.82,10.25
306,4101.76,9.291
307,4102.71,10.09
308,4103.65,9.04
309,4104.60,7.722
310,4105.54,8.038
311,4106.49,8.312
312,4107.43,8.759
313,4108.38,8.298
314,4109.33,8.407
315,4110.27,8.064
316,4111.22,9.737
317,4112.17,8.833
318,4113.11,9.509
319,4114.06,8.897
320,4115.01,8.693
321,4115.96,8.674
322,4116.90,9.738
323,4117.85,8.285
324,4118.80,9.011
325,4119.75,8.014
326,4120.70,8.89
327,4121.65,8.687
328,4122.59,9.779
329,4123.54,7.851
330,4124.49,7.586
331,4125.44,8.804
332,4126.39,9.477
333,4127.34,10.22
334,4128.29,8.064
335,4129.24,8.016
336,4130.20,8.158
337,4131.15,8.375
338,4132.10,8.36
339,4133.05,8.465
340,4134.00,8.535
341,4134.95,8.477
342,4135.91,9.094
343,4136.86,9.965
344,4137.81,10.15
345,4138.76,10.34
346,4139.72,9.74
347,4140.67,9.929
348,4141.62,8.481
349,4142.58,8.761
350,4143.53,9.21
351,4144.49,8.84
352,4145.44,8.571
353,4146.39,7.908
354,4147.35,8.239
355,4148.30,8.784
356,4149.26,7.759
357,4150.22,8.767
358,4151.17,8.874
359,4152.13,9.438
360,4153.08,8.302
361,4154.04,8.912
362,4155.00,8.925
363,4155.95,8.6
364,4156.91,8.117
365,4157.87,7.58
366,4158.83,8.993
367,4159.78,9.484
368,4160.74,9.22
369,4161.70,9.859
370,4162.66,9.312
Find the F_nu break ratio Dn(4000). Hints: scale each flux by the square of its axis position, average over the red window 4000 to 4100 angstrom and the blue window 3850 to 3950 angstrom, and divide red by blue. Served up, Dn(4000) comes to 1.30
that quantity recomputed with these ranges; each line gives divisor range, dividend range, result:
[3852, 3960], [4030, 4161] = 1.29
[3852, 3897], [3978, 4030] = 1.15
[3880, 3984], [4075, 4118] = 1.36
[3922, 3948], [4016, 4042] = 1.54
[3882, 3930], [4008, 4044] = 1.37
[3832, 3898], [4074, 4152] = 1.32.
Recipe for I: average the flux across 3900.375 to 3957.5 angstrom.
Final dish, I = 7.03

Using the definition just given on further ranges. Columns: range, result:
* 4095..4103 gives 8.9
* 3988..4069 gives 9.27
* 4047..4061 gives 8.92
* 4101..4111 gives 8.68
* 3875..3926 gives 7.27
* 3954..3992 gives 7.53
